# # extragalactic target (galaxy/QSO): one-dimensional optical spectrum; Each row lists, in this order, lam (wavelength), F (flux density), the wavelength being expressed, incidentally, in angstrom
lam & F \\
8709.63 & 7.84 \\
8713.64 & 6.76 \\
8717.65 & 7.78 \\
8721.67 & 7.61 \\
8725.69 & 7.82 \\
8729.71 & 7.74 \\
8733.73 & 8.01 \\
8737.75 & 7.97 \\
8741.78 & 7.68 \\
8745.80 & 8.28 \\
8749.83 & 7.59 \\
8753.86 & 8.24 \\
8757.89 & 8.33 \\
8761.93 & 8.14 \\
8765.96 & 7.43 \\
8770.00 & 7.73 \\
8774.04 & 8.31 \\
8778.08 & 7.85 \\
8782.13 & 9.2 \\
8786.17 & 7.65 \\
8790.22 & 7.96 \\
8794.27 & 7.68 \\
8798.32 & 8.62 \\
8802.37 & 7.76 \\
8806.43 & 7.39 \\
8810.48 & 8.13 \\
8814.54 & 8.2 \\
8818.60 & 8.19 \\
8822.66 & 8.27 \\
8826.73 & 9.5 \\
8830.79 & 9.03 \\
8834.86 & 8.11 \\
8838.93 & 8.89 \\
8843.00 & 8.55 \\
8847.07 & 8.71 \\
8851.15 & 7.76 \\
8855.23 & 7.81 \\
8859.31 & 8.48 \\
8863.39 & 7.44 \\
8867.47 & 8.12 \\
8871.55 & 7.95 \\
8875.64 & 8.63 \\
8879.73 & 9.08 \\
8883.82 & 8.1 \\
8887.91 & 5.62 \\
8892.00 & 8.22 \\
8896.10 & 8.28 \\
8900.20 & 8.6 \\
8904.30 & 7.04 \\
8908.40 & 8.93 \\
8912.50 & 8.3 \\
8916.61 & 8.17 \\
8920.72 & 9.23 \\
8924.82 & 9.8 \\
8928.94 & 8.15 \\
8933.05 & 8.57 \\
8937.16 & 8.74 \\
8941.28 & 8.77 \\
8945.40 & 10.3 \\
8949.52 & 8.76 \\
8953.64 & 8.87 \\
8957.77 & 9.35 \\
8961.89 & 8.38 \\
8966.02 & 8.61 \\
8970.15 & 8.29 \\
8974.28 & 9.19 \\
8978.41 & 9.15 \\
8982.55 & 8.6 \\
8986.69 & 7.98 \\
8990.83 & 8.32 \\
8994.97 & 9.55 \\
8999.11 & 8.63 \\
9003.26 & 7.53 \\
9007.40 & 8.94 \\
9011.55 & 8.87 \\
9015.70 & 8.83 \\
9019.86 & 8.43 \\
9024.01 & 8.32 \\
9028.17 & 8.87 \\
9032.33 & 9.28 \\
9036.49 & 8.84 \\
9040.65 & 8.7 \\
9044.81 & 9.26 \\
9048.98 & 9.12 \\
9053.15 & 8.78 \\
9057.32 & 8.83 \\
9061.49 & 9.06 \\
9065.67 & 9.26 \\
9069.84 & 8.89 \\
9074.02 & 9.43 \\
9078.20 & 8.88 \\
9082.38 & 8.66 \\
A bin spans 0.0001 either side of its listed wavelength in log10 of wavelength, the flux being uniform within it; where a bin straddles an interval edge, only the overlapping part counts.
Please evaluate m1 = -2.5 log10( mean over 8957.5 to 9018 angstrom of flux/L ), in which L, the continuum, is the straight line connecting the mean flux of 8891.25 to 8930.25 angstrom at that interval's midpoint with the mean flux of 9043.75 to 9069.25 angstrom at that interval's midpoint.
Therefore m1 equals 0.01 mag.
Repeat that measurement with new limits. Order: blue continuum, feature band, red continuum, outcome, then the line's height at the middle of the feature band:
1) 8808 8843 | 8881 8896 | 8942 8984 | 0.16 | 8.72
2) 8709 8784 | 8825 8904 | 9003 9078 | 0.01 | 8.3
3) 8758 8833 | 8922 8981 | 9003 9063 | -0.04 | 8.59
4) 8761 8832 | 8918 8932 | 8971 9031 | -0.06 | 8.47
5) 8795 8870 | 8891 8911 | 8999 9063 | 0.03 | 8.44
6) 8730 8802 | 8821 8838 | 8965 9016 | -0.07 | 8.2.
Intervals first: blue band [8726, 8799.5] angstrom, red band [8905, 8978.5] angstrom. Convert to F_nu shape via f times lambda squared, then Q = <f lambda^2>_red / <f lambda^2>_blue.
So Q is 1.1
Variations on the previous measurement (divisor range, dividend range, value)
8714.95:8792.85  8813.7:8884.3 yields 1.08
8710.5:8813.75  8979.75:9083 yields 1.18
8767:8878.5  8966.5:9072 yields 1.12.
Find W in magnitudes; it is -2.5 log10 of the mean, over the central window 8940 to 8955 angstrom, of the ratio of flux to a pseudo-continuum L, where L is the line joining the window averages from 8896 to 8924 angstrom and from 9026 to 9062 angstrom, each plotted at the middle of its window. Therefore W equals -0.077 mag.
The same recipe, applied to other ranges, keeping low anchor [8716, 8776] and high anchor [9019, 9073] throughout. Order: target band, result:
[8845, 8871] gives 0.03 mag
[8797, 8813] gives 0.02 mag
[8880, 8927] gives 0.03 mag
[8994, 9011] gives 0.02 mag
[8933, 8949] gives -0.07 mag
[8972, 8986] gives -0.02 mag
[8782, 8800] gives -0.01 mag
